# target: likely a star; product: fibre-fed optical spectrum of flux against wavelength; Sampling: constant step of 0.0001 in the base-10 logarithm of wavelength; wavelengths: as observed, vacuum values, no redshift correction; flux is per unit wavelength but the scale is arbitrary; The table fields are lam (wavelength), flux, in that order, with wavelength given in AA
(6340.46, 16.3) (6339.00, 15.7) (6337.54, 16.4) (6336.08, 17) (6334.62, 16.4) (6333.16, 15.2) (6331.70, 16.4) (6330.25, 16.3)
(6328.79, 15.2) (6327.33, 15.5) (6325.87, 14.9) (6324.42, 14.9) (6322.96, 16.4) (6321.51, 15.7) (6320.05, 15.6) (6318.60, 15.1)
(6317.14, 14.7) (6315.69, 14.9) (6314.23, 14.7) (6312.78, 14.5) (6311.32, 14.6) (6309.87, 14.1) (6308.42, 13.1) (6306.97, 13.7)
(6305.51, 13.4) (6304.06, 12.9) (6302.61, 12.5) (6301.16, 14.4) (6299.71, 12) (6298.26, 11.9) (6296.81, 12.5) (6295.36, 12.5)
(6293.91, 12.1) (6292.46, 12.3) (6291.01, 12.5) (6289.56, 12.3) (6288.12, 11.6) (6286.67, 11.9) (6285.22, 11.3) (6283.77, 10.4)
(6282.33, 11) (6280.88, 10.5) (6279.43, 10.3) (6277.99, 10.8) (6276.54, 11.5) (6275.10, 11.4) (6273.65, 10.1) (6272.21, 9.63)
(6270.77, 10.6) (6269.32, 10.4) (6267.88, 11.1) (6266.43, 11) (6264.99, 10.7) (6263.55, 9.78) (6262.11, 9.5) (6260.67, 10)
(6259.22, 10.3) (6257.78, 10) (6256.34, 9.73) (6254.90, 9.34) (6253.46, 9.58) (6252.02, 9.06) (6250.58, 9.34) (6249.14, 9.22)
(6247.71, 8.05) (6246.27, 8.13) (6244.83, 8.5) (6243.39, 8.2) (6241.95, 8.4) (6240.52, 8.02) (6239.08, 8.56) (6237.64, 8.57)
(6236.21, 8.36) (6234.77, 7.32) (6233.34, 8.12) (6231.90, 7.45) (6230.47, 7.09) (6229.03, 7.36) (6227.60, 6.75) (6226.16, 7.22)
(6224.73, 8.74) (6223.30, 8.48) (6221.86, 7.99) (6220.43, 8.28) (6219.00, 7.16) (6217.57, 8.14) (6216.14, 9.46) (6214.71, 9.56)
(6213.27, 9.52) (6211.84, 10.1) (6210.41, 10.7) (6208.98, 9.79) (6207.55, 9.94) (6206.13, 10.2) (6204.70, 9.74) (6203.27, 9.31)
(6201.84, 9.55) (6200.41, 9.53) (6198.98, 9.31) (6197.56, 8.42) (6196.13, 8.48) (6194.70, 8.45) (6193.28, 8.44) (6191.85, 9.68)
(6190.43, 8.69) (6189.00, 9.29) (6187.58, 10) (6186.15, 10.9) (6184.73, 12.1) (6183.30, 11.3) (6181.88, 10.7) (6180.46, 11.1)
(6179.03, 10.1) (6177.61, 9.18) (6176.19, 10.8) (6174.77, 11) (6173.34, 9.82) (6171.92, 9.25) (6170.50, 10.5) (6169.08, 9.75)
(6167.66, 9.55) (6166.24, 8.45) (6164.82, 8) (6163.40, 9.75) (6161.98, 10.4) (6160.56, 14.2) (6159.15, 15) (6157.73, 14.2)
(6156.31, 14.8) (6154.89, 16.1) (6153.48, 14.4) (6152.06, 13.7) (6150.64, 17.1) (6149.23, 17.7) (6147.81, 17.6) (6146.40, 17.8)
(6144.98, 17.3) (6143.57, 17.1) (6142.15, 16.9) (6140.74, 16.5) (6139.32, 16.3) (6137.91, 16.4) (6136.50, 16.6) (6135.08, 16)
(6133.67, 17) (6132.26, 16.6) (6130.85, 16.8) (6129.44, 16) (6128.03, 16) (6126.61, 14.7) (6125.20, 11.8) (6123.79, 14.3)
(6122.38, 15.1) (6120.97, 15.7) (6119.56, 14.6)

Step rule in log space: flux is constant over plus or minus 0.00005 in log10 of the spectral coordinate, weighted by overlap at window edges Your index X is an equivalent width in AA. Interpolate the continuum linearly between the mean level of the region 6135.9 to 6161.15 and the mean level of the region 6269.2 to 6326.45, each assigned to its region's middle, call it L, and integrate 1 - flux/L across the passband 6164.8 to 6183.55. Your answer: 6.7 AA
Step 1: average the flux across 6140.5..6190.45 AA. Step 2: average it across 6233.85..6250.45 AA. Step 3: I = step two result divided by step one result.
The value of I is 0.67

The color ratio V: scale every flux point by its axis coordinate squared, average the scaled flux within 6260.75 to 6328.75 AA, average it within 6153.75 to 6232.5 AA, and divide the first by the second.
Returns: 1.3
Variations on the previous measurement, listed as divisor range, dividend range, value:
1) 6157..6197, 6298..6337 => 1.49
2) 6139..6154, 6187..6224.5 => 0.56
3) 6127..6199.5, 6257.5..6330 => 1.02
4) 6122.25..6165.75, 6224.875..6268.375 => 0.60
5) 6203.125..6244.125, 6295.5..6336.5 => 1.75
